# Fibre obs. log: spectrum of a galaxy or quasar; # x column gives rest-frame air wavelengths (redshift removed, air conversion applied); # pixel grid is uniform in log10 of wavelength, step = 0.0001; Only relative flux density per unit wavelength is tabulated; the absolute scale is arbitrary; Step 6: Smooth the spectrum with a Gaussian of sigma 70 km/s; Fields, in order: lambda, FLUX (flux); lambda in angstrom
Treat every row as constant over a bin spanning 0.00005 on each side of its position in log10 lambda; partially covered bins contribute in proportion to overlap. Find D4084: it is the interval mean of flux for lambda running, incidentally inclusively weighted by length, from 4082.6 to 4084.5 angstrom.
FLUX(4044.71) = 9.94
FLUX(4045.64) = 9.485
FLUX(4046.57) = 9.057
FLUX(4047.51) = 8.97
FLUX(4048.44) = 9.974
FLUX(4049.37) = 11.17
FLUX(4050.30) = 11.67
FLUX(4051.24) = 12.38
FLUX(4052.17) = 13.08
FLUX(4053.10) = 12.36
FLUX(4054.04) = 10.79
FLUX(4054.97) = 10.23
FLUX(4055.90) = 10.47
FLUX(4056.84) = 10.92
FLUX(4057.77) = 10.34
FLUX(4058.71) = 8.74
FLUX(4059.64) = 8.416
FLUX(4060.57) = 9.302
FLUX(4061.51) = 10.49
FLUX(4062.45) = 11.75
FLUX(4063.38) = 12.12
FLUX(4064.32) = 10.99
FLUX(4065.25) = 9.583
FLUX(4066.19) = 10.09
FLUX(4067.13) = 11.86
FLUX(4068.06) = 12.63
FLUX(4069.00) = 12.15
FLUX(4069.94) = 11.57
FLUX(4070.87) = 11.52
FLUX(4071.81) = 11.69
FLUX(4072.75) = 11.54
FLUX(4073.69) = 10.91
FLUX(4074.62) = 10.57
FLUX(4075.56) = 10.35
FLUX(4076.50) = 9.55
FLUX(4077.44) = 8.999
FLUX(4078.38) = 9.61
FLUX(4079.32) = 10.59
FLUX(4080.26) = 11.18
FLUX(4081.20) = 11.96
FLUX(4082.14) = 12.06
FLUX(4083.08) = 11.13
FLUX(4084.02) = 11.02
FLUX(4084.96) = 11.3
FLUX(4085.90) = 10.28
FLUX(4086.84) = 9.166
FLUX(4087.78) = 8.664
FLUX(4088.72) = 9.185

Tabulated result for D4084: 11.1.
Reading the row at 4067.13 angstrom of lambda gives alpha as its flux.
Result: 11.86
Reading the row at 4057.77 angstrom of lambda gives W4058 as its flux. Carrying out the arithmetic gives 10.34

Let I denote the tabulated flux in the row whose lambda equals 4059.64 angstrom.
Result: 8.416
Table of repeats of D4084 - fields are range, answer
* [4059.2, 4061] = 8.88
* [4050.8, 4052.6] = 12.7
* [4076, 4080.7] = 9.97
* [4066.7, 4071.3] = 12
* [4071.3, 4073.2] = 11.6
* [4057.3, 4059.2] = 9.55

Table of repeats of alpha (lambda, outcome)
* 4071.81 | 11.69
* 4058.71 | 8.74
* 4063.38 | 12.12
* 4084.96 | 11.3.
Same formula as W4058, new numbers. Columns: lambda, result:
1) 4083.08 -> 11.13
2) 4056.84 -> 10.92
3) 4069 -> 12.15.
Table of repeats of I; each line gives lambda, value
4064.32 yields 10.99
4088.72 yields 9.185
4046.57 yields 9.057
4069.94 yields 11.57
